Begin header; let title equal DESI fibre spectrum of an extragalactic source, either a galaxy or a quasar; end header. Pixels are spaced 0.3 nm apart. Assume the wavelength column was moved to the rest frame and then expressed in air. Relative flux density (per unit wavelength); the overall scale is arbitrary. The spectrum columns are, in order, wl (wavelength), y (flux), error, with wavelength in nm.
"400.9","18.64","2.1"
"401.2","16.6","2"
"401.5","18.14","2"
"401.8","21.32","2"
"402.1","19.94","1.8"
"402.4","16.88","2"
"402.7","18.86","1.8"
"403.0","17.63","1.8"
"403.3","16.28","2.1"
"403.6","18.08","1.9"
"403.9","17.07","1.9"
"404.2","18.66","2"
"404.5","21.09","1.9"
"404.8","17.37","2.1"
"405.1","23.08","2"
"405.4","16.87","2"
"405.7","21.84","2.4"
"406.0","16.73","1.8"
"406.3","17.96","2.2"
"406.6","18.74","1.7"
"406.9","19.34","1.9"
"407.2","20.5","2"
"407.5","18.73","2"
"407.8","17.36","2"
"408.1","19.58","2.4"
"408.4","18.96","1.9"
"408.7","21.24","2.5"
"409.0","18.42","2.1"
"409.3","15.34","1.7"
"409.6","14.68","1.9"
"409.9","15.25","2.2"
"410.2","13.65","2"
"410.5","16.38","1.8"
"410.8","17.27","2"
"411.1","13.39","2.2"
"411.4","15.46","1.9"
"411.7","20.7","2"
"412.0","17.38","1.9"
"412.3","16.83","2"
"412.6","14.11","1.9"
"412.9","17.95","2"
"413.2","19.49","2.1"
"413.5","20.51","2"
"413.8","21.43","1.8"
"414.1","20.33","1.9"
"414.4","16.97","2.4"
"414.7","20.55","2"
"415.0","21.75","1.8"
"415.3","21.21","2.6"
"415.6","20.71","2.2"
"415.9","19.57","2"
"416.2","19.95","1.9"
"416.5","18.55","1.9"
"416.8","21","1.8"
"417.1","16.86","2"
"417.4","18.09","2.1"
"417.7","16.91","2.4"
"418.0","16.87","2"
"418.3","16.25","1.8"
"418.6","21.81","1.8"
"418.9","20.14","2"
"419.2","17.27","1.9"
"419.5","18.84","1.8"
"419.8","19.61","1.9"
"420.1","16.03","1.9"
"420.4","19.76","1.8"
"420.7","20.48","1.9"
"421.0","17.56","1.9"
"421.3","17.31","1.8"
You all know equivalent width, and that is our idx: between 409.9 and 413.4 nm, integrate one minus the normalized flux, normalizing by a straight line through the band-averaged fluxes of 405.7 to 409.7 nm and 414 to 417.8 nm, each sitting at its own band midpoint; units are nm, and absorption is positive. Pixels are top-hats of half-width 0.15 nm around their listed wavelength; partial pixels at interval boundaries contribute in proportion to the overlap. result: 0.43 nm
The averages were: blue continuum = 18.5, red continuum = 19.4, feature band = 16.6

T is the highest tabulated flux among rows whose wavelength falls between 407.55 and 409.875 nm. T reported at 21.24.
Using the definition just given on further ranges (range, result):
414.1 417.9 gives 21.75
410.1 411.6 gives 17.27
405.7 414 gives 21.43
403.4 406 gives 23.08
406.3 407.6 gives 20.5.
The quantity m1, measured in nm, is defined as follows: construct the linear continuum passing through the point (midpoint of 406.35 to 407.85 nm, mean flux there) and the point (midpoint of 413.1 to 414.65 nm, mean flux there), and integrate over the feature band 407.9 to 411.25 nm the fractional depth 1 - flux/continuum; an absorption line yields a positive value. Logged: 0.44 nm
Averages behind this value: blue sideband 19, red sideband 19.8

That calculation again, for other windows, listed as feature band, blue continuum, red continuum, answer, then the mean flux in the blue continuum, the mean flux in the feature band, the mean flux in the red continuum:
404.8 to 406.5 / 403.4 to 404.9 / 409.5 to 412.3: -0.11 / 18.4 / 19.1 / 16.1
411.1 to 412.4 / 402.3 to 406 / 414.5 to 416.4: 0.18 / 18.6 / 17.1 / 20.5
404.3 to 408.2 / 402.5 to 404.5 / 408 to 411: -0.36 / 18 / 19.2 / 17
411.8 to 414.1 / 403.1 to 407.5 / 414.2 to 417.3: 0.12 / 18.8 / 18.4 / 19.7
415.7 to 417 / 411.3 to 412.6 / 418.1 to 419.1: -0.08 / 17.3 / 19.7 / 19.2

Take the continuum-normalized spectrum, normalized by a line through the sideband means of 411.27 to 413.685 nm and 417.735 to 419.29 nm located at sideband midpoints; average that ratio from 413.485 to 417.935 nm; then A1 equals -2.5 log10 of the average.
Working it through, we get -0.08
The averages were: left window 17.9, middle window 19.5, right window 18.4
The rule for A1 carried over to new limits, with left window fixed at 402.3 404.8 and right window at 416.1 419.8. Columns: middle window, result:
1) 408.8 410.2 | 0.15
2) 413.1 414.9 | -0.09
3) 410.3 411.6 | 0.16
